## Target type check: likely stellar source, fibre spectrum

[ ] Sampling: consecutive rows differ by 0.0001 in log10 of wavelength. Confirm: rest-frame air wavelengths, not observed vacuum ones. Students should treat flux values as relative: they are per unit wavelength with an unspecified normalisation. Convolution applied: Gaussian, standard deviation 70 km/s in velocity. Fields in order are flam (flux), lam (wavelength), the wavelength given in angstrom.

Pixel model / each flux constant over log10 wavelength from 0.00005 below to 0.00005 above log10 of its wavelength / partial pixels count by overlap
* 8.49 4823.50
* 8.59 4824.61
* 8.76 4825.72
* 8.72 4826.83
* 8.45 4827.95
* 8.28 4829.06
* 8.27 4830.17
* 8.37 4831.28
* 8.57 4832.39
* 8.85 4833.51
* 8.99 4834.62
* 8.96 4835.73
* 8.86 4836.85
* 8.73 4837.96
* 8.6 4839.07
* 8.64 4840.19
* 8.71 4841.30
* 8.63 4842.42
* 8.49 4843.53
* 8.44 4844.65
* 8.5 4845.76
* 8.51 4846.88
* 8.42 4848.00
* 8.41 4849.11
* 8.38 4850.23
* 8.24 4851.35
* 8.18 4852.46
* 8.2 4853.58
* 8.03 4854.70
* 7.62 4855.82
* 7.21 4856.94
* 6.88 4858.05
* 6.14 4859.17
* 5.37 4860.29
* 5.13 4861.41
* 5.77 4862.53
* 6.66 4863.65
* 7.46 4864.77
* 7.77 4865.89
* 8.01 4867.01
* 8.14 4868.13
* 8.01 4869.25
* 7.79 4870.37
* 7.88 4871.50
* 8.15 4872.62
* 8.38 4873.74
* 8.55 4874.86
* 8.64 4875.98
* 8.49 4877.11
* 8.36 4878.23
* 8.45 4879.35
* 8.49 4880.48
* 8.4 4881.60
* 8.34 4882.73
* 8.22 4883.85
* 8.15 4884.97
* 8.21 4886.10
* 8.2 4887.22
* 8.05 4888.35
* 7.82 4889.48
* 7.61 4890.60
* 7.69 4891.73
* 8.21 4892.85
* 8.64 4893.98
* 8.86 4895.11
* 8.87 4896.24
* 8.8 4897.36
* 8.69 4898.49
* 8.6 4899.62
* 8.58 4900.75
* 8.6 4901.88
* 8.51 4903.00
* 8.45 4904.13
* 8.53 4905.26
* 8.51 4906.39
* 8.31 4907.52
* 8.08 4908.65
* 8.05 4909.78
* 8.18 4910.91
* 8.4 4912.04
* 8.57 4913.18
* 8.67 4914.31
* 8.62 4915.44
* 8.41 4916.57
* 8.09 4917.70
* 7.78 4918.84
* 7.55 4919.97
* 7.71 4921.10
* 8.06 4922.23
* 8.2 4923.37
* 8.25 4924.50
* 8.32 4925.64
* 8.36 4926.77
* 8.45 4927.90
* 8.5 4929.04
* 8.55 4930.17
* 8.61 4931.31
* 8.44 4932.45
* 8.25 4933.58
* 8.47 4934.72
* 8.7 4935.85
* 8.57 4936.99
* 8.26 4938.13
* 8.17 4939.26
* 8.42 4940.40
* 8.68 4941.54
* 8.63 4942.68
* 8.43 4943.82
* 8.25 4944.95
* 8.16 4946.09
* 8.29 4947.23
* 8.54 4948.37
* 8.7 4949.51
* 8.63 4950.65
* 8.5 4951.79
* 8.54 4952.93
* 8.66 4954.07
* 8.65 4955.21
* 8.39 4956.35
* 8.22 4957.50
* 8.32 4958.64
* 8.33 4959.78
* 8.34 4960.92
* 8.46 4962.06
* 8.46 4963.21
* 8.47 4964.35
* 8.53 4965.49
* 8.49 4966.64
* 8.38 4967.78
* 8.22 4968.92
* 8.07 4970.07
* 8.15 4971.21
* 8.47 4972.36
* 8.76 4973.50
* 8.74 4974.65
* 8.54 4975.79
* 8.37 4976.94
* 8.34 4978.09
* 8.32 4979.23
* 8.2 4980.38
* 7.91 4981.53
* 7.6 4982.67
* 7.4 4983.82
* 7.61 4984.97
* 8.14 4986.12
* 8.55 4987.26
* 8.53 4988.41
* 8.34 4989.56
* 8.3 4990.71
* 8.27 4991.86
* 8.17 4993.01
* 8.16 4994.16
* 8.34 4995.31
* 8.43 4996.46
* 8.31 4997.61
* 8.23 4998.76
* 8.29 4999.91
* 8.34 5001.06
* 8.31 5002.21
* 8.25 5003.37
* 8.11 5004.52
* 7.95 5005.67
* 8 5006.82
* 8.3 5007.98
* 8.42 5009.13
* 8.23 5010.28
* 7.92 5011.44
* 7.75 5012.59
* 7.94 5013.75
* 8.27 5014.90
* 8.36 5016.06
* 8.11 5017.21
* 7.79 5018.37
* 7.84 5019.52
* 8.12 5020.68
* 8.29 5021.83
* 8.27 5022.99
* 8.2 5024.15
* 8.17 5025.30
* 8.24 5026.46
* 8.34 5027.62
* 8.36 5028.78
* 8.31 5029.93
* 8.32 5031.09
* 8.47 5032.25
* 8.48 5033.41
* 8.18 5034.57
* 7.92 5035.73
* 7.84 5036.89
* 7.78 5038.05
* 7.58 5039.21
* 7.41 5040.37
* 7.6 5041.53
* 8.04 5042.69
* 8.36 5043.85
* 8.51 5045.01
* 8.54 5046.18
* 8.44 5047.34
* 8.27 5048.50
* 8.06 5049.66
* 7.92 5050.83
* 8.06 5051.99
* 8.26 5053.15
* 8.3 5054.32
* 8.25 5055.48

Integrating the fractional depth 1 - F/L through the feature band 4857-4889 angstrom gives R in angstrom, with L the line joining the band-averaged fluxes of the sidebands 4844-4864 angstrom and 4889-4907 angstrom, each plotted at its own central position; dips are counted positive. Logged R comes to 0.8 angstrom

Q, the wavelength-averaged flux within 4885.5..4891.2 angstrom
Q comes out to 7.97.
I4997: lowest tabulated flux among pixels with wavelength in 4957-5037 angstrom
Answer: 7.4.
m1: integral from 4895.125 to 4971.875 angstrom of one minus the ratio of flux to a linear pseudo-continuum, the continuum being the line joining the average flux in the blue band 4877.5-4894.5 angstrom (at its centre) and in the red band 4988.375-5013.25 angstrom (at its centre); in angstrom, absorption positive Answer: -1.9 angstrom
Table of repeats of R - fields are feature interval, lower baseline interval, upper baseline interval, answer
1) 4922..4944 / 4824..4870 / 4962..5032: -0.8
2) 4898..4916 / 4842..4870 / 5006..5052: -1.6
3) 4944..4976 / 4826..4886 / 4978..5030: -1.2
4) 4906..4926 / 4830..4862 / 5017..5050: -0.3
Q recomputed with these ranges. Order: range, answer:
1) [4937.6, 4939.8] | 8.24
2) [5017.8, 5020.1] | 7.83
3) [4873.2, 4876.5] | 8.54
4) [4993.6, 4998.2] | 8.31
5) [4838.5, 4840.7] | 8.61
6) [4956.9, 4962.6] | 8.33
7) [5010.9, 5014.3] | 7.87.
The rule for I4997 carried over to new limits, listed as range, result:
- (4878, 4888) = 8.15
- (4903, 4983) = 7.55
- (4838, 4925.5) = 5.13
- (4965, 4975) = 8.07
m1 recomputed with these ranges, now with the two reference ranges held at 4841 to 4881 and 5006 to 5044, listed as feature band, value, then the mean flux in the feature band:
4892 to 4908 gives -1.4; 8.57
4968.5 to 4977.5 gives -0.5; 8.41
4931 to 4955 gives -1.5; 8.47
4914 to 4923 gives -0.2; 8.1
